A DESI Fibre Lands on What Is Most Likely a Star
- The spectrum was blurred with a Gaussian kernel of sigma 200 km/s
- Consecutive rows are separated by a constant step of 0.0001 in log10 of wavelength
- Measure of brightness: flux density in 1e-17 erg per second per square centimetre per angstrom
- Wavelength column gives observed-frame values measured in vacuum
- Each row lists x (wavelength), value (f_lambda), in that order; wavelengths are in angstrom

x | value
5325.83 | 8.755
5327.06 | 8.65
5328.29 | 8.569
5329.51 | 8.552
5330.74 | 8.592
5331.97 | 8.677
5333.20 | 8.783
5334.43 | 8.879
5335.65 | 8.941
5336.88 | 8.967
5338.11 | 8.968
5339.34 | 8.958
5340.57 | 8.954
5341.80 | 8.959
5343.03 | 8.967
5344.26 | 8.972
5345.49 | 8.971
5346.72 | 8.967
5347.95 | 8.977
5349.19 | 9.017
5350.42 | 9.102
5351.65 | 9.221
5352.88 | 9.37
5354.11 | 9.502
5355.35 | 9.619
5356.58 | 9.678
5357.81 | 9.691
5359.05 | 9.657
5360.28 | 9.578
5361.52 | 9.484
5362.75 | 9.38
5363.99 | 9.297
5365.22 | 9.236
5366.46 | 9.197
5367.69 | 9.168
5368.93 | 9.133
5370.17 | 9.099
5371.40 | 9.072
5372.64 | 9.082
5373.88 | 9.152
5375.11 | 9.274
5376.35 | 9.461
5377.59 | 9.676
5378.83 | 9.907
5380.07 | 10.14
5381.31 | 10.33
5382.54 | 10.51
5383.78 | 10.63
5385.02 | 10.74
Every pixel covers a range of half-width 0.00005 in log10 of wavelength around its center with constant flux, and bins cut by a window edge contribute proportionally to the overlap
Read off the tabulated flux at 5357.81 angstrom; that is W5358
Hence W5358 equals 9.691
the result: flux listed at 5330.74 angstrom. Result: 8.592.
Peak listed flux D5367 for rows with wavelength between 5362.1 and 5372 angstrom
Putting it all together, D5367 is 9.38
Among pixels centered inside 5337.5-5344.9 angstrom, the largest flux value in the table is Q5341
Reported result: 8.972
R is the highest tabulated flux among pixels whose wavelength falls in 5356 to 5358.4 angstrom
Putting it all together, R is 9.691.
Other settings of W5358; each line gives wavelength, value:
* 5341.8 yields 8.959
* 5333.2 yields 8.783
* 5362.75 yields 9.38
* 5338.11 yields 8.968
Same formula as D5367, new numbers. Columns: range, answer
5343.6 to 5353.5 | 9.37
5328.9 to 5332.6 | 8.677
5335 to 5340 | 8.968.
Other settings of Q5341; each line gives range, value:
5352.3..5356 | 9.619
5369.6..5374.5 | 9.152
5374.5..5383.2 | 10.51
